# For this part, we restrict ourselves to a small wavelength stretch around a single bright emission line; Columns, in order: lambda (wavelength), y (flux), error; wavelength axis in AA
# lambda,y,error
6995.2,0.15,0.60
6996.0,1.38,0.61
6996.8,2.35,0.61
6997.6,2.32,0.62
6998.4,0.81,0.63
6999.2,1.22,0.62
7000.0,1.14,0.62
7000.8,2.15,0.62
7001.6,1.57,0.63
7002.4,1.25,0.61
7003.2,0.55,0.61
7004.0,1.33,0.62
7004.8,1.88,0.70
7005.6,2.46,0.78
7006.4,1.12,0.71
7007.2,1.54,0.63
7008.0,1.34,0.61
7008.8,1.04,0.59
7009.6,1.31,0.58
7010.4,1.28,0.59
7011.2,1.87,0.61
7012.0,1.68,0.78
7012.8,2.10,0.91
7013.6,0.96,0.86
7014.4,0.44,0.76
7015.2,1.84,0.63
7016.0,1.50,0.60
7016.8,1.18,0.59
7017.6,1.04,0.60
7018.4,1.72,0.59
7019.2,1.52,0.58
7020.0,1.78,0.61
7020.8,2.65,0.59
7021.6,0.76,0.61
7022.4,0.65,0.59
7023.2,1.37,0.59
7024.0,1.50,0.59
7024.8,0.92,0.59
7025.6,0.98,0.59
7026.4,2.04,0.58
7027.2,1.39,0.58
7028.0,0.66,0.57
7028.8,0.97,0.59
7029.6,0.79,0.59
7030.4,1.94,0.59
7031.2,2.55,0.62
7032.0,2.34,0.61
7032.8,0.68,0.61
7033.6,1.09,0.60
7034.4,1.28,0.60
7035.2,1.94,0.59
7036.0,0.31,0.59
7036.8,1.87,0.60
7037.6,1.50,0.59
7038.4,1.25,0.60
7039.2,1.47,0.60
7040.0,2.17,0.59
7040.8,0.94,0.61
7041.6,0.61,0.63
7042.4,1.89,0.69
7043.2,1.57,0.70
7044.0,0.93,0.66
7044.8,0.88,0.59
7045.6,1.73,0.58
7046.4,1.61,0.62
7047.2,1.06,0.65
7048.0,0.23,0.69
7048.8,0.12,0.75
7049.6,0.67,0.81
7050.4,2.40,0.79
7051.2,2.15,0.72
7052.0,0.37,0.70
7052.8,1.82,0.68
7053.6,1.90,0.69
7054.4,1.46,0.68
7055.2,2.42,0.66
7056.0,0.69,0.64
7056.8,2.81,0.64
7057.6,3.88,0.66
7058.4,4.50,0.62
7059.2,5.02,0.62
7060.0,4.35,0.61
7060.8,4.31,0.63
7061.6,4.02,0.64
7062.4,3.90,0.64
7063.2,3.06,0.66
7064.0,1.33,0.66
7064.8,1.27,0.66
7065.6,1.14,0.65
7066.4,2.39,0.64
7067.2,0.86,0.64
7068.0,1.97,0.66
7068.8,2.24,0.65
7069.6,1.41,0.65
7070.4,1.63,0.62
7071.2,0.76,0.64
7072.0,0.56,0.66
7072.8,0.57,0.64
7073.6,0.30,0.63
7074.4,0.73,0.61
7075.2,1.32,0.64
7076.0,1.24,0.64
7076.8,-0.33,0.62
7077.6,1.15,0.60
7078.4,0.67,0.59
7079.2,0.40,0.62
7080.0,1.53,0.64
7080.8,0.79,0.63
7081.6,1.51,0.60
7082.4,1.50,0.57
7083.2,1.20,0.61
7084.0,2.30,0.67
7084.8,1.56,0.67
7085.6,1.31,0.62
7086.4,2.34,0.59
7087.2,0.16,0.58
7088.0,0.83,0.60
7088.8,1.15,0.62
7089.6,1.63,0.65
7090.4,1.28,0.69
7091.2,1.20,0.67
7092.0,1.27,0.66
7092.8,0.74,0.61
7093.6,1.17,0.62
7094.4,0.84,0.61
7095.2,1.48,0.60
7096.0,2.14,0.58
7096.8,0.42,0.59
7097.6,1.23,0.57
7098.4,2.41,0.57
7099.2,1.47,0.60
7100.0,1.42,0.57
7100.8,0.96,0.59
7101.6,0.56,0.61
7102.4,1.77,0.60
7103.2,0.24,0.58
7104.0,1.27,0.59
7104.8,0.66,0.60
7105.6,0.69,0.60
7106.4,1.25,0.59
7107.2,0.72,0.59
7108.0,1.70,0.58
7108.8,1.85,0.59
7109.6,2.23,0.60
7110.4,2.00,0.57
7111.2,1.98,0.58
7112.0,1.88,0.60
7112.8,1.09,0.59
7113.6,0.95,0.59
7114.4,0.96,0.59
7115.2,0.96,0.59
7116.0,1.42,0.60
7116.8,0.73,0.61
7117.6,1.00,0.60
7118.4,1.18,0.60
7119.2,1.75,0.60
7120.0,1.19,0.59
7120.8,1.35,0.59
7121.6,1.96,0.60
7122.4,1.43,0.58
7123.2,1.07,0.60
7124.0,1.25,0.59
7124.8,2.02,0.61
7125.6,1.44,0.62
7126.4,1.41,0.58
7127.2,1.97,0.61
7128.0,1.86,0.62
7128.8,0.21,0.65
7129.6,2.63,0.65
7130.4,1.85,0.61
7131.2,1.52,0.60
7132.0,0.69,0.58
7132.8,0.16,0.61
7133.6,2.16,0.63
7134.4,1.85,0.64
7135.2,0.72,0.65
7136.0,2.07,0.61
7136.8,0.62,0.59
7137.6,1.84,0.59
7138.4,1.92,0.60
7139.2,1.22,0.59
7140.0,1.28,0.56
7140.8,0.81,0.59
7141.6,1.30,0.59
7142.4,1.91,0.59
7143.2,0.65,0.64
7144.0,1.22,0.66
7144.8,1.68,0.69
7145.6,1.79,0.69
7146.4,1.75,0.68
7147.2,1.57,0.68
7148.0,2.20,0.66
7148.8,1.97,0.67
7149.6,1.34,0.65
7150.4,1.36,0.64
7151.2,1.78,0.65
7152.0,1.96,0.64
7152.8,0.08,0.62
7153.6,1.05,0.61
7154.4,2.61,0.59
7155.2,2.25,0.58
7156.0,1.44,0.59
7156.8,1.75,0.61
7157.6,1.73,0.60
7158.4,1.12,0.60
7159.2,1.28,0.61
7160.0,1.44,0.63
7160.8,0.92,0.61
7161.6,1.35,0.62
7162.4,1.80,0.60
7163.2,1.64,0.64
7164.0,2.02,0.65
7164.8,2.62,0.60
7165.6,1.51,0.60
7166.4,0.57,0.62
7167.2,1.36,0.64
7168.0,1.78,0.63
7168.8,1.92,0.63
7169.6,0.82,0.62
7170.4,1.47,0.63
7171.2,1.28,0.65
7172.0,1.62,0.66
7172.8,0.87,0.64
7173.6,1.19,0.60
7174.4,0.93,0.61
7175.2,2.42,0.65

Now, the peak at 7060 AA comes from H-beta 4861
